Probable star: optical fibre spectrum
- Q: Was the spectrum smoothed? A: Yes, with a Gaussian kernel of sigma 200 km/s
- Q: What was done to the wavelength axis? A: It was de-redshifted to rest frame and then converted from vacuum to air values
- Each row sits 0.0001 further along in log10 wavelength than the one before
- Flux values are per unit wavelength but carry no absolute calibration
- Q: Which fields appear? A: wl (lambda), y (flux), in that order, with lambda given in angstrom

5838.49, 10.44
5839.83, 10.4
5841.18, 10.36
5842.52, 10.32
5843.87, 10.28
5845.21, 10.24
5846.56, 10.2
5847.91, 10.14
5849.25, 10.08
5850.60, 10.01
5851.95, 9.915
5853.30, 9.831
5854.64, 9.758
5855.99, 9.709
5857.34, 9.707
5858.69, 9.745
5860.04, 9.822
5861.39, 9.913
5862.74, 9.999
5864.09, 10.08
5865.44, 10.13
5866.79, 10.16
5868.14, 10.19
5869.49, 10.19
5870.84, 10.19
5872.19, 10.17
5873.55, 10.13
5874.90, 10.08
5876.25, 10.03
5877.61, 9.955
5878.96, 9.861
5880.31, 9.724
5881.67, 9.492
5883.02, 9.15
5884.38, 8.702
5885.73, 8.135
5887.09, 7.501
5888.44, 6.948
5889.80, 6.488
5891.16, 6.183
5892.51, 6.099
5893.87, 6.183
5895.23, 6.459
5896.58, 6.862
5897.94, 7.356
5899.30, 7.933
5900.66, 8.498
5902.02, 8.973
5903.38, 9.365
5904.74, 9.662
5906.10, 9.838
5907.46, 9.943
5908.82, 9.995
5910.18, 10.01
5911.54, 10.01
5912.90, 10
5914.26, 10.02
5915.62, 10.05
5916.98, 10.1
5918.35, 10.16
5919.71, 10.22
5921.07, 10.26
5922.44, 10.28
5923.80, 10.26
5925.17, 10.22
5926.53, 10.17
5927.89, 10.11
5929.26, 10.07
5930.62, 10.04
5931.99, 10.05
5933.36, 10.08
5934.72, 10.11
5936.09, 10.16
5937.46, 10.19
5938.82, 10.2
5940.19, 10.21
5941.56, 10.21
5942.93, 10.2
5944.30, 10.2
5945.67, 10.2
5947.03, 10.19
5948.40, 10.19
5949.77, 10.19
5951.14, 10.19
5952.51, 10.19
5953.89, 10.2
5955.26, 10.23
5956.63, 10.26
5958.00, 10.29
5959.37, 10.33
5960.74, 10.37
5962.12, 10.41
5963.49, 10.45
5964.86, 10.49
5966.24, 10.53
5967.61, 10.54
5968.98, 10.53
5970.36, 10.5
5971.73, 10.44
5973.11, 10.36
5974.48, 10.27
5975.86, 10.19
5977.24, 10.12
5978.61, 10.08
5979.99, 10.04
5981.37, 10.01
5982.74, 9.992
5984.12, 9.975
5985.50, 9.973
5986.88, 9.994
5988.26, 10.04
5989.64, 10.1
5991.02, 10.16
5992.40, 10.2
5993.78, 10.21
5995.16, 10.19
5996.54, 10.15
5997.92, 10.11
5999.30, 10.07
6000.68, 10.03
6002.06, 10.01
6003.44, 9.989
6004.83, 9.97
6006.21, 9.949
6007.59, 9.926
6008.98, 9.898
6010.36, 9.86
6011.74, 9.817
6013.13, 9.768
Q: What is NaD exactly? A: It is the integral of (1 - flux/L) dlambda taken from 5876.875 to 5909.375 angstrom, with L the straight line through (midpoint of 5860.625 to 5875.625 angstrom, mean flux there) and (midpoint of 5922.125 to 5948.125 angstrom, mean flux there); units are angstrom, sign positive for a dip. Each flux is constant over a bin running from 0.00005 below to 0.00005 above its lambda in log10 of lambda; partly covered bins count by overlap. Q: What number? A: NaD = 5.9 angstrom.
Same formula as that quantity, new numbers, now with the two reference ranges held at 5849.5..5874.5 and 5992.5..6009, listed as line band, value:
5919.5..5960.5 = -0.7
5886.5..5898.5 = 4.0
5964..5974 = -0.4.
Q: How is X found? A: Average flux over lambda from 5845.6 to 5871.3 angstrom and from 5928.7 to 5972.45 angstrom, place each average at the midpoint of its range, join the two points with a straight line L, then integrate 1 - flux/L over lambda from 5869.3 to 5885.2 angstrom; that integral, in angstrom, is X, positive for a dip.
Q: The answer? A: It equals 0.4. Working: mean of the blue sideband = 9.99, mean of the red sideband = 10.3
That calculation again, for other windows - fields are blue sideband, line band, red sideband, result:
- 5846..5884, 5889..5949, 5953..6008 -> 3.9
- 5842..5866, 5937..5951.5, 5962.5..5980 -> 0.1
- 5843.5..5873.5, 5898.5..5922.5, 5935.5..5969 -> 1.1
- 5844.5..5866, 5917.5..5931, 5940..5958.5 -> -0.1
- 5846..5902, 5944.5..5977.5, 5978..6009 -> -1.8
